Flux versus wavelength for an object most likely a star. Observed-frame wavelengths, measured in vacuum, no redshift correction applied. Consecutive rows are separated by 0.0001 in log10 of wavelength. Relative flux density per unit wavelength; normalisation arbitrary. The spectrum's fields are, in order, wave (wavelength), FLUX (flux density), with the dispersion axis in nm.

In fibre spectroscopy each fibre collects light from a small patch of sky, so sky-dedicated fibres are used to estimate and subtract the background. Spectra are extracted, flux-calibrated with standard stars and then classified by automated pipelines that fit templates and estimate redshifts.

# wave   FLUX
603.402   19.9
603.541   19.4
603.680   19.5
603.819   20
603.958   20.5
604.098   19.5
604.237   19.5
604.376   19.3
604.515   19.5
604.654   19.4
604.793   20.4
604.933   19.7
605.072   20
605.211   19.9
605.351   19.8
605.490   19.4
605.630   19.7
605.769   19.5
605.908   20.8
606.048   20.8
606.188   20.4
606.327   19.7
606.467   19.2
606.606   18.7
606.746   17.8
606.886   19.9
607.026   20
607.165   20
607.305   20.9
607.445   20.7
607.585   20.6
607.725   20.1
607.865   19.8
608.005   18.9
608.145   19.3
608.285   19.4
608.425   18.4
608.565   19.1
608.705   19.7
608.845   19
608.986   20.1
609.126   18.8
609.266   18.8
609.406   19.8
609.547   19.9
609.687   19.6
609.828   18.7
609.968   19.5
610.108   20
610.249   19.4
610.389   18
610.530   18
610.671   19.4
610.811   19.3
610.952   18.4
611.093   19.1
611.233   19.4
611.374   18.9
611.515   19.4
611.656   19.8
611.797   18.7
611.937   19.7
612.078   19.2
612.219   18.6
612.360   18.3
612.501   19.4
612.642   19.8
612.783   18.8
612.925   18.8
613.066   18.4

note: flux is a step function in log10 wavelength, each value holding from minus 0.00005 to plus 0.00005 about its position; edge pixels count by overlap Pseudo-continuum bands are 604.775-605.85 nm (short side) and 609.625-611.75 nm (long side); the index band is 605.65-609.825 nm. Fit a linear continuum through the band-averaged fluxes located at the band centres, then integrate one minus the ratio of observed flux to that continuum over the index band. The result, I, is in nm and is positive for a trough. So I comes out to -0.03 nm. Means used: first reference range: 19.8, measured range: 19.6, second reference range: 19.1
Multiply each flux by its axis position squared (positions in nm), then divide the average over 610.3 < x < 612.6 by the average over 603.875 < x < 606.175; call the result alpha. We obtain 1.0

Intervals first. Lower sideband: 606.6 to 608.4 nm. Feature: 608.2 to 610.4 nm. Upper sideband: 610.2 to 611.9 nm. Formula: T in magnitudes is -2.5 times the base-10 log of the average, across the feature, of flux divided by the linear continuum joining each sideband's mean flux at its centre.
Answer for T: 0.002 mag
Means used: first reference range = 19.7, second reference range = 19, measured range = 19.3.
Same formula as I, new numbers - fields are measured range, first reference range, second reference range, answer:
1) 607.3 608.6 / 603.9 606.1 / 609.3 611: -0.015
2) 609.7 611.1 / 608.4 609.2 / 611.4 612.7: 0.016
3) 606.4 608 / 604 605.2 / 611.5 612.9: -0.021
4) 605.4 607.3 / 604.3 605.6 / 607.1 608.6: 0.000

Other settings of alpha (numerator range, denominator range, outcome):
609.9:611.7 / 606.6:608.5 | 0.98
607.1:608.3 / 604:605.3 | 1.02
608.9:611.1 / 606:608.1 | 0.98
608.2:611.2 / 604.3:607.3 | 0.98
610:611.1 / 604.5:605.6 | 0.98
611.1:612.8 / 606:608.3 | 0.99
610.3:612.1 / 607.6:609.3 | 0.99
